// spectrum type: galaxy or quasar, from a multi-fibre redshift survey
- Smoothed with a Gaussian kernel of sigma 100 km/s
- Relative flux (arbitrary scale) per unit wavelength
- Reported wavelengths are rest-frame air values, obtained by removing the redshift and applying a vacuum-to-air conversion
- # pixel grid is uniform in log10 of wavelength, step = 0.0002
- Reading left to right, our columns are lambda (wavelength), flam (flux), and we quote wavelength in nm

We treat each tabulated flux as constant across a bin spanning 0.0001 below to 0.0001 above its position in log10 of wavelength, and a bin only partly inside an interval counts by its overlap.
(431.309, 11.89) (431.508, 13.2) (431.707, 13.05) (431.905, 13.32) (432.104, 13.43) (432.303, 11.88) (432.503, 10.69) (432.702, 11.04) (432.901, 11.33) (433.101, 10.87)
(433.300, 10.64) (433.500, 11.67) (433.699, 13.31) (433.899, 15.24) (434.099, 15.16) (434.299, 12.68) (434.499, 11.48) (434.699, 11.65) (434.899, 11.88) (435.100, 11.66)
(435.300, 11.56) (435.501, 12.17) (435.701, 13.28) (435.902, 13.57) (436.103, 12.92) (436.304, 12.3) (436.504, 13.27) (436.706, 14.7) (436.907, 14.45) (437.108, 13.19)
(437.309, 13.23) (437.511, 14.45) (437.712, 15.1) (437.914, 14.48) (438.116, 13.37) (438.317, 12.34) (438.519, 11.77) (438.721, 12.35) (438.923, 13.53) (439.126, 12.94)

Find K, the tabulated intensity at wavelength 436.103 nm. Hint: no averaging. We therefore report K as 12.92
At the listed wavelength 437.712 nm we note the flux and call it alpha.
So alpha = 15.1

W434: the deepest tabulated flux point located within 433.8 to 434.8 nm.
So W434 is 11.48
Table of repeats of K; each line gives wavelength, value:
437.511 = 14.45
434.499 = 11.48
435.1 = 11.66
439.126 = 12.94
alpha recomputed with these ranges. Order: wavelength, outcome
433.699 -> 13.31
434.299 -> 12.68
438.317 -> 12.34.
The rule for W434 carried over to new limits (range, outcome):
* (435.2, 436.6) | 11.56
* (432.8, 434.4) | 10.64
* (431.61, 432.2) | 13.05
